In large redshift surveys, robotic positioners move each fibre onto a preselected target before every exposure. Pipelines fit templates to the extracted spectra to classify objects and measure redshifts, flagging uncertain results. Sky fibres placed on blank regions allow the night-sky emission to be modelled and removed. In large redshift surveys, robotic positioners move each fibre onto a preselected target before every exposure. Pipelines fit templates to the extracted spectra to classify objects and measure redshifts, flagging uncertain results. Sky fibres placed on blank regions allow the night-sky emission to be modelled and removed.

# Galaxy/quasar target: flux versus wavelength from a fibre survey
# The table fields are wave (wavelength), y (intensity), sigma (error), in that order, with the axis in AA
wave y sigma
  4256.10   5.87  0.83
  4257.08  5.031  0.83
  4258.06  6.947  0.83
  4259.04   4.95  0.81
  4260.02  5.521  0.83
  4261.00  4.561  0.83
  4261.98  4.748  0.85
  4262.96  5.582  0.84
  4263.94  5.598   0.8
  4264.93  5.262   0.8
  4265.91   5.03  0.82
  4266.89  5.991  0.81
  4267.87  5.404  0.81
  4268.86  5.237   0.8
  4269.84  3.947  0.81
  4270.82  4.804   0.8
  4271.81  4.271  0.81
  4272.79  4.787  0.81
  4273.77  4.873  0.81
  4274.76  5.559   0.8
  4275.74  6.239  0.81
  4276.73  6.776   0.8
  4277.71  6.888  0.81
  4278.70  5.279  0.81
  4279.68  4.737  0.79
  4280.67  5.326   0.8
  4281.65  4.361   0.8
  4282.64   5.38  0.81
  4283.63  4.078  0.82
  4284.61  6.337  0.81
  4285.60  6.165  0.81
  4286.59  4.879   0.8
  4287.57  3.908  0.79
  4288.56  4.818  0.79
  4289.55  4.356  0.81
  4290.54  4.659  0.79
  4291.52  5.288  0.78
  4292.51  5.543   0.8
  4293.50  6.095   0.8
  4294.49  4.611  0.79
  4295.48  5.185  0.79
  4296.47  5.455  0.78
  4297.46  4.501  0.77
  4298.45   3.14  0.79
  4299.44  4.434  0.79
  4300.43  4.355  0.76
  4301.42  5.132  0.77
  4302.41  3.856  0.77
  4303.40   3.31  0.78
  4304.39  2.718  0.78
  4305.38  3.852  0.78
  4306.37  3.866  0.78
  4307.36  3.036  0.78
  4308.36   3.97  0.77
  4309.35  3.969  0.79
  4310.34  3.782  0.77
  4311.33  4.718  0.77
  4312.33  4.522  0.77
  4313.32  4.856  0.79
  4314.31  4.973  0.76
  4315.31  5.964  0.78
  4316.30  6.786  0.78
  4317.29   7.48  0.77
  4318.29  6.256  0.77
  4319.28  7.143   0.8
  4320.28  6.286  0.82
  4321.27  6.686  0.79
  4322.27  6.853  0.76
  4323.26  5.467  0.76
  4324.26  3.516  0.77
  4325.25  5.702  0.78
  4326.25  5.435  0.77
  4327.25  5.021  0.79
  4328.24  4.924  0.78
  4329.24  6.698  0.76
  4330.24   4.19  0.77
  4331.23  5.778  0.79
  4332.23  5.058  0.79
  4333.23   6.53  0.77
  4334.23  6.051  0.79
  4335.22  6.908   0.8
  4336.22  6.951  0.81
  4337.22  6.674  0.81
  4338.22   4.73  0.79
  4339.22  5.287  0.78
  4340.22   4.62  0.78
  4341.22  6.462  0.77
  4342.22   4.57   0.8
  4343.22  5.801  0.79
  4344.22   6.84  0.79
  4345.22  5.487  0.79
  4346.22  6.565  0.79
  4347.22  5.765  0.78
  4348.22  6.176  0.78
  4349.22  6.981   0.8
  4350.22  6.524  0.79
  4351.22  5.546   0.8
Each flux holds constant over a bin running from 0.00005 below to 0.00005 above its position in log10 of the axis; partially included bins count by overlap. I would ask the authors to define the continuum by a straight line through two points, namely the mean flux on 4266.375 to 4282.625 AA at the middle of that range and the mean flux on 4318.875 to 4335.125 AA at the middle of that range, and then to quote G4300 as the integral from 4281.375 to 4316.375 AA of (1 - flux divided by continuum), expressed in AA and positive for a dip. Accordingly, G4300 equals 5.6 AA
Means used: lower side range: 5.28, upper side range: 5.73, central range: 4.61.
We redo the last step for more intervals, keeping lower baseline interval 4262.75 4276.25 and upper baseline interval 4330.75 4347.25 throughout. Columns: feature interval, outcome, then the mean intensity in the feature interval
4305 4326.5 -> 1.60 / 5.24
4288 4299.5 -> 1.21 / 4.85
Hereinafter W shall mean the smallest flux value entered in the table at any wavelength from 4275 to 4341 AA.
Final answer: 2.718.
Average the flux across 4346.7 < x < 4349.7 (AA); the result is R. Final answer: 6.31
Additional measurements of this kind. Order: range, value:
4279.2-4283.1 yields 4.94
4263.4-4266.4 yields 5.3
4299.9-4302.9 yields 4.45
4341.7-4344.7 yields 5.73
